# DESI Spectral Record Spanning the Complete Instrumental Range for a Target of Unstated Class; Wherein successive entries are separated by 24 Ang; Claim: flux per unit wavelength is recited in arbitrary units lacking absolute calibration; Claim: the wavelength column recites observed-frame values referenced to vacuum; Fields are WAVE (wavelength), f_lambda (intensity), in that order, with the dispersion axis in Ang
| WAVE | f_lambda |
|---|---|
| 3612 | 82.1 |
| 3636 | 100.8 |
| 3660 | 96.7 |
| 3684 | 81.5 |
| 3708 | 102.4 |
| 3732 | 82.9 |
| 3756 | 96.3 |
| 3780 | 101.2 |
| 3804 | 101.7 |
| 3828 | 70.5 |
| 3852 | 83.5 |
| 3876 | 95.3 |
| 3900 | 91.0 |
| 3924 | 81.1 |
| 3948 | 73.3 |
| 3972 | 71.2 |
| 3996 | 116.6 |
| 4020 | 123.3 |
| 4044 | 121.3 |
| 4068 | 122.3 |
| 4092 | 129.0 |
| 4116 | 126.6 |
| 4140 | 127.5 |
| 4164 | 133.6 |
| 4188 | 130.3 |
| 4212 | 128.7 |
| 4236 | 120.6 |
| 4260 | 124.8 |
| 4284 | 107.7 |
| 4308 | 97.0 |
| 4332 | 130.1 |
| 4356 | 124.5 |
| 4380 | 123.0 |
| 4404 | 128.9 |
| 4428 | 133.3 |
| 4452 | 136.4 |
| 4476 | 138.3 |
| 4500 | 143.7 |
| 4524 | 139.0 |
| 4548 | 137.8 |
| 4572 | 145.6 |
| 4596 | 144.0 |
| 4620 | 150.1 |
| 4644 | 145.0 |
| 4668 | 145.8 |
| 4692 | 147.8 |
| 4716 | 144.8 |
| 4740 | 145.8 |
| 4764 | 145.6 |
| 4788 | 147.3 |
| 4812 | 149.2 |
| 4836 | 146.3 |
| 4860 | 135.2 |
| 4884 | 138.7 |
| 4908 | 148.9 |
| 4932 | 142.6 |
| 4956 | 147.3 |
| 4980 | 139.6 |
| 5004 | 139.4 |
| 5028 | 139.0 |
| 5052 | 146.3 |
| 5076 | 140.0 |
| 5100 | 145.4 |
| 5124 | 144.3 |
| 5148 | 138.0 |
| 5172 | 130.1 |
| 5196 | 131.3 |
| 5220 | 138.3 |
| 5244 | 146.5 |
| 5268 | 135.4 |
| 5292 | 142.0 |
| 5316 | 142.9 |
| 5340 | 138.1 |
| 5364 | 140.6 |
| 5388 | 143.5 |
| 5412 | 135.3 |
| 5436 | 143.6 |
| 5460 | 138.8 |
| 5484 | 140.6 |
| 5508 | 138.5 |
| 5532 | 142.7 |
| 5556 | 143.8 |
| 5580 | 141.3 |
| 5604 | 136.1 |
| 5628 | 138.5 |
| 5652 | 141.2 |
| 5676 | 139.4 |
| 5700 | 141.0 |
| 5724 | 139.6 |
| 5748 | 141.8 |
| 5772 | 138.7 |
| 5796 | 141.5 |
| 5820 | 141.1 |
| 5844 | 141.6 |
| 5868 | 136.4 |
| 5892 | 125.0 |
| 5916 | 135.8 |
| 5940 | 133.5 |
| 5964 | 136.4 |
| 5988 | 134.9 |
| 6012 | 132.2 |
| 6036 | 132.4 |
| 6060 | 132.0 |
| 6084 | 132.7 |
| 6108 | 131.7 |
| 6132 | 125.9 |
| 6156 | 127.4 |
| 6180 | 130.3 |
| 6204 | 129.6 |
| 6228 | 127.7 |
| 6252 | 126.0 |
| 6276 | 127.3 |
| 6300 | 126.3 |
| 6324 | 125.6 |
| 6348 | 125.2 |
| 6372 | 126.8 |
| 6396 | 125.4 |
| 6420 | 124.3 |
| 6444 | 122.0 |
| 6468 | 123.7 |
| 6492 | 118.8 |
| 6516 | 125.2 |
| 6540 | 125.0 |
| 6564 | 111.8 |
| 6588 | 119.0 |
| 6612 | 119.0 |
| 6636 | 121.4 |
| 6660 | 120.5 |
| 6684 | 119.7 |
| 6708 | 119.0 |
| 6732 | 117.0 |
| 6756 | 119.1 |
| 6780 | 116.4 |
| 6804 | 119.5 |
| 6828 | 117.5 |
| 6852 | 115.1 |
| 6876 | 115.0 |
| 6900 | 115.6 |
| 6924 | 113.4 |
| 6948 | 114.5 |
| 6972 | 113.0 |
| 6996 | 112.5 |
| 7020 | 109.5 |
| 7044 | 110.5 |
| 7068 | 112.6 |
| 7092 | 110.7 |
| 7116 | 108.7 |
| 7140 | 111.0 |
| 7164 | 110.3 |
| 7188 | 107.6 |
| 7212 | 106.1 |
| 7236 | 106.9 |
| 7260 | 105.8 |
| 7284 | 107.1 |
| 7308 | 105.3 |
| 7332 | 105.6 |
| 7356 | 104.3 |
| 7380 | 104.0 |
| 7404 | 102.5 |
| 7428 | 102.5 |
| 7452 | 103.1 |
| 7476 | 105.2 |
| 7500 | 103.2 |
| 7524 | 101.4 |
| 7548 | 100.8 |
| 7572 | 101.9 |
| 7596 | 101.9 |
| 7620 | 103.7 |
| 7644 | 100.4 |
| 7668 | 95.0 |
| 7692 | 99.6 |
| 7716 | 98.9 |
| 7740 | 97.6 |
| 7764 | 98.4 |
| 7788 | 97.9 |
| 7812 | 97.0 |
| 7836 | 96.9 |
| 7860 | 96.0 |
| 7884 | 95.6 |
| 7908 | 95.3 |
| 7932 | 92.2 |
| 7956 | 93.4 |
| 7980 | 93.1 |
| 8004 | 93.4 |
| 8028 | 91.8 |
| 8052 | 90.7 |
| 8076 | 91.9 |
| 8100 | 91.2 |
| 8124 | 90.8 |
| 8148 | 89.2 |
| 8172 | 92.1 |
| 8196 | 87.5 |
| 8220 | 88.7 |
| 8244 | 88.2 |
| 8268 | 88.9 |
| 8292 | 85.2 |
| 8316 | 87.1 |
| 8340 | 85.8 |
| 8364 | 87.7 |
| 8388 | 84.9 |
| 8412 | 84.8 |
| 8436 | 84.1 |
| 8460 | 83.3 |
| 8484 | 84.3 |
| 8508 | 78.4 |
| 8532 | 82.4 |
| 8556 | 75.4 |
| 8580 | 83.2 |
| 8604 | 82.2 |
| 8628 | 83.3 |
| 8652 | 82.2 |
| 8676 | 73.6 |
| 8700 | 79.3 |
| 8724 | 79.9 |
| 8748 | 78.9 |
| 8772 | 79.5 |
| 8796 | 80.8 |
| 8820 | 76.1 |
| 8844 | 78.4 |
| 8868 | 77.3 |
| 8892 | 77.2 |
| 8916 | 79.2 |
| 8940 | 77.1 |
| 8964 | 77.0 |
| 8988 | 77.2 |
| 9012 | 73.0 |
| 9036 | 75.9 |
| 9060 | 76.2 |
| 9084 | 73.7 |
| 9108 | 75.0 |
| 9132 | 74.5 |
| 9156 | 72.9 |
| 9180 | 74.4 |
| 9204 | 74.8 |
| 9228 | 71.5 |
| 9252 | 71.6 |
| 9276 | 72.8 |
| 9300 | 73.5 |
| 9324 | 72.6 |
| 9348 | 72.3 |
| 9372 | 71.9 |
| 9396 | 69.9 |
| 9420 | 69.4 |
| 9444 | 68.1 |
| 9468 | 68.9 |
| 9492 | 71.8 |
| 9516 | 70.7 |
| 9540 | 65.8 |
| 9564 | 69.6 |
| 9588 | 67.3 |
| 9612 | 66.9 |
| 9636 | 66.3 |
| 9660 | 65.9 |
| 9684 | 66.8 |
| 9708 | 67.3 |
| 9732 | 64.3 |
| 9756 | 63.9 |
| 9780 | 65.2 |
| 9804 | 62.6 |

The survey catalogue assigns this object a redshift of 0.000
